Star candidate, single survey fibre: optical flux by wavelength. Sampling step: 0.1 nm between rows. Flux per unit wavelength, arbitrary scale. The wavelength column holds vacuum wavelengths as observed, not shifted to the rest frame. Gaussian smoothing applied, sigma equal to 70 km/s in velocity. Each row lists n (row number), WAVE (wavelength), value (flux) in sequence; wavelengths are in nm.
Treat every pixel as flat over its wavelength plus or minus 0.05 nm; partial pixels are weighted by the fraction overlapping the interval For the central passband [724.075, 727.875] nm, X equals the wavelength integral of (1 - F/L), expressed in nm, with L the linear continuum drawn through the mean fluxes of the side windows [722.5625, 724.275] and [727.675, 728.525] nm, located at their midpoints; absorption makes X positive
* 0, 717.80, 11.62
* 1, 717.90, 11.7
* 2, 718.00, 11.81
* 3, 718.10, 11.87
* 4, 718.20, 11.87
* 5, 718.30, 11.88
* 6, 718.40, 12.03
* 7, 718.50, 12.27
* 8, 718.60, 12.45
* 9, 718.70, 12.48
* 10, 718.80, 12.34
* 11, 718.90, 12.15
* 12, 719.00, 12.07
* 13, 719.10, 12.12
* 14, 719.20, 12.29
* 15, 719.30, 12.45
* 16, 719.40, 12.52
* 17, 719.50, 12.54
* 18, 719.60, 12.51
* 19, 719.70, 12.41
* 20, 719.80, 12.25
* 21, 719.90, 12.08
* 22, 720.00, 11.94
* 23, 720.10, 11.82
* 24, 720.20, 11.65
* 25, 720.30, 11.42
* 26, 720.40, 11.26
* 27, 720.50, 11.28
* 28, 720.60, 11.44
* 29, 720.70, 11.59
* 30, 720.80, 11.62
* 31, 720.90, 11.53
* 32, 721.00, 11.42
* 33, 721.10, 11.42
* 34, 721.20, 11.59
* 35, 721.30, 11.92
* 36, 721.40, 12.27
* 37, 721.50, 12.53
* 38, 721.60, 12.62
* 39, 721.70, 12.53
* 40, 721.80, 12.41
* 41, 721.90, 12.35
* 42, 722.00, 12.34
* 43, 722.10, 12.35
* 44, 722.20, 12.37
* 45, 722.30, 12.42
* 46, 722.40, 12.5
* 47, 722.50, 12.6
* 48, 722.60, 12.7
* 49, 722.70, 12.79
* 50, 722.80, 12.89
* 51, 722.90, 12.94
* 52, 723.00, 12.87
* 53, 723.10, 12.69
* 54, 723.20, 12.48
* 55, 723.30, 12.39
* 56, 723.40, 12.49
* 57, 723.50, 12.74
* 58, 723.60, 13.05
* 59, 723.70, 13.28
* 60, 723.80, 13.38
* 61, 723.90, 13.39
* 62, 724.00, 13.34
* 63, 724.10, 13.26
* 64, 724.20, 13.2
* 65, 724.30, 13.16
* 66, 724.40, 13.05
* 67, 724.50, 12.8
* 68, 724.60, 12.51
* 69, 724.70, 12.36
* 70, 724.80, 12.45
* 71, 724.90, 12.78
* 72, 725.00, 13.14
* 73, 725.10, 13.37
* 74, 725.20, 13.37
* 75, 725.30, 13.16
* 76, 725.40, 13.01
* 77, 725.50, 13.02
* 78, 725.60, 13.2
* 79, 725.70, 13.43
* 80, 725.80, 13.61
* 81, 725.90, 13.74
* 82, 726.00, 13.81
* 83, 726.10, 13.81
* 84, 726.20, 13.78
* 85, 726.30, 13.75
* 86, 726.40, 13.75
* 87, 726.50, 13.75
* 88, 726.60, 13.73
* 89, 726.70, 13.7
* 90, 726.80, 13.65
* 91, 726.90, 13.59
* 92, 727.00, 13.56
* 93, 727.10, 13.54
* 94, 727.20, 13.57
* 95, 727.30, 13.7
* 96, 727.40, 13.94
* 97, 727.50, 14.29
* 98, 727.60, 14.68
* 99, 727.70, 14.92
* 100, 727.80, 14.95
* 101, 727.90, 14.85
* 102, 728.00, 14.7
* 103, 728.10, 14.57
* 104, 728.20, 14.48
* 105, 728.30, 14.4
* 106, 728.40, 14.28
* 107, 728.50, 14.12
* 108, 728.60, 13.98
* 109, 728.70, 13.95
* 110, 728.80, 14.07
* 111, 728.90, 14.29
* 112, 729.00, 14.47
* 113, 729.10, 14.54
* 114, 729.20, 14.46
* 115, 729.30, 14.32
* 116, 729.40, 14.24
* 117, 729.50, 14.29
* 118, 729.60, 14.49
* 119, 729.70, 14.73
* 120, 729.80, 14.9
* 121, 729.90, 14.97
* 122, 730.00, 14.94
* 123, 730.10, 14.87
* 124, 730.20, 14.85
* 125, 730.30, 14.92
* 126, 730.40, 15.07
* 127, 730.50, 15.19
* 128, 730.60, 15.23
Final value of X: 0.091 nm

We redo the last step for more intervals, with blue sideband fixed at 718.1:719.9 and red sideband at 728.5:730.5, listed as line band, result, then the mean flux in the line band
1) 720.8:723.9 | 0.13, 12.5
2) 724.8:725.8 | 0.04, 13.2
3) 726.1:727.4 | 0.02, 13.7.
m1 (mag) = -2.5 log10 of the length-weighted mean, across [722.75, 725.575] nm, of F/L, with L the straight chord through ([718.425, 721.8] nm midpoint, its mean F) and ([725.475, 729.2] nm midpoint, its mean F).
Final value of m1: 0.02 mag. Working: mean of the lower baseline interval 12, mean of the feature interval 13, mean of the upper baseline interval 14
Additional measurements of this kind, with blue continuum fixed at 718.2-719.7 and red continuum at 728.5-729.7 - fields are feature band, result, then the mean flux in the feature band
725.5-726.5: 0.00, 13.6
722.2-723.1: 0.03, 12.7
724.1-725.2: 0.04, 12.9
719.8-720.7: 0.08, 11.6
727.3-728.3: -0.04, 14.5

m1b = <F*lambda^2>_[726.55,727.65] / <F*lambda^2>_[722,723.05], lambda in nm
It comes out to 1.11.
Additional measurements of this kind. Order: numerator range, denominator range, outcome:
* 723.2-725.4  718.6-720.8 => 1.09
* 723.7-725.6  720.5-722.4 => 1.09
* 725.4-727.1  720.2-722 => 1.16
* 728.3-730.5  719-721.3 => 1.25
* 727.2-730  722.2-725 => 1.14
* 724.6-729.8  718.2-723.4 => 1.16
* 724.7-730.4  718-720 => 1.17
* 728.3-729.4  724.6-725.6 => 1.11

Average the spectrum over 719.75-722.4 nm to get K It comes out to 11.9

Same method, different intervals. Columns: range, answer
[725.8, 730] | 14.2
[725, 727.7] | 13.6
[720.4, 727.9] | 13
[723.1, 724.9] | 12.9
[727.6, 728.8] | 14.5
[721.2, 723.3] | 12.5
